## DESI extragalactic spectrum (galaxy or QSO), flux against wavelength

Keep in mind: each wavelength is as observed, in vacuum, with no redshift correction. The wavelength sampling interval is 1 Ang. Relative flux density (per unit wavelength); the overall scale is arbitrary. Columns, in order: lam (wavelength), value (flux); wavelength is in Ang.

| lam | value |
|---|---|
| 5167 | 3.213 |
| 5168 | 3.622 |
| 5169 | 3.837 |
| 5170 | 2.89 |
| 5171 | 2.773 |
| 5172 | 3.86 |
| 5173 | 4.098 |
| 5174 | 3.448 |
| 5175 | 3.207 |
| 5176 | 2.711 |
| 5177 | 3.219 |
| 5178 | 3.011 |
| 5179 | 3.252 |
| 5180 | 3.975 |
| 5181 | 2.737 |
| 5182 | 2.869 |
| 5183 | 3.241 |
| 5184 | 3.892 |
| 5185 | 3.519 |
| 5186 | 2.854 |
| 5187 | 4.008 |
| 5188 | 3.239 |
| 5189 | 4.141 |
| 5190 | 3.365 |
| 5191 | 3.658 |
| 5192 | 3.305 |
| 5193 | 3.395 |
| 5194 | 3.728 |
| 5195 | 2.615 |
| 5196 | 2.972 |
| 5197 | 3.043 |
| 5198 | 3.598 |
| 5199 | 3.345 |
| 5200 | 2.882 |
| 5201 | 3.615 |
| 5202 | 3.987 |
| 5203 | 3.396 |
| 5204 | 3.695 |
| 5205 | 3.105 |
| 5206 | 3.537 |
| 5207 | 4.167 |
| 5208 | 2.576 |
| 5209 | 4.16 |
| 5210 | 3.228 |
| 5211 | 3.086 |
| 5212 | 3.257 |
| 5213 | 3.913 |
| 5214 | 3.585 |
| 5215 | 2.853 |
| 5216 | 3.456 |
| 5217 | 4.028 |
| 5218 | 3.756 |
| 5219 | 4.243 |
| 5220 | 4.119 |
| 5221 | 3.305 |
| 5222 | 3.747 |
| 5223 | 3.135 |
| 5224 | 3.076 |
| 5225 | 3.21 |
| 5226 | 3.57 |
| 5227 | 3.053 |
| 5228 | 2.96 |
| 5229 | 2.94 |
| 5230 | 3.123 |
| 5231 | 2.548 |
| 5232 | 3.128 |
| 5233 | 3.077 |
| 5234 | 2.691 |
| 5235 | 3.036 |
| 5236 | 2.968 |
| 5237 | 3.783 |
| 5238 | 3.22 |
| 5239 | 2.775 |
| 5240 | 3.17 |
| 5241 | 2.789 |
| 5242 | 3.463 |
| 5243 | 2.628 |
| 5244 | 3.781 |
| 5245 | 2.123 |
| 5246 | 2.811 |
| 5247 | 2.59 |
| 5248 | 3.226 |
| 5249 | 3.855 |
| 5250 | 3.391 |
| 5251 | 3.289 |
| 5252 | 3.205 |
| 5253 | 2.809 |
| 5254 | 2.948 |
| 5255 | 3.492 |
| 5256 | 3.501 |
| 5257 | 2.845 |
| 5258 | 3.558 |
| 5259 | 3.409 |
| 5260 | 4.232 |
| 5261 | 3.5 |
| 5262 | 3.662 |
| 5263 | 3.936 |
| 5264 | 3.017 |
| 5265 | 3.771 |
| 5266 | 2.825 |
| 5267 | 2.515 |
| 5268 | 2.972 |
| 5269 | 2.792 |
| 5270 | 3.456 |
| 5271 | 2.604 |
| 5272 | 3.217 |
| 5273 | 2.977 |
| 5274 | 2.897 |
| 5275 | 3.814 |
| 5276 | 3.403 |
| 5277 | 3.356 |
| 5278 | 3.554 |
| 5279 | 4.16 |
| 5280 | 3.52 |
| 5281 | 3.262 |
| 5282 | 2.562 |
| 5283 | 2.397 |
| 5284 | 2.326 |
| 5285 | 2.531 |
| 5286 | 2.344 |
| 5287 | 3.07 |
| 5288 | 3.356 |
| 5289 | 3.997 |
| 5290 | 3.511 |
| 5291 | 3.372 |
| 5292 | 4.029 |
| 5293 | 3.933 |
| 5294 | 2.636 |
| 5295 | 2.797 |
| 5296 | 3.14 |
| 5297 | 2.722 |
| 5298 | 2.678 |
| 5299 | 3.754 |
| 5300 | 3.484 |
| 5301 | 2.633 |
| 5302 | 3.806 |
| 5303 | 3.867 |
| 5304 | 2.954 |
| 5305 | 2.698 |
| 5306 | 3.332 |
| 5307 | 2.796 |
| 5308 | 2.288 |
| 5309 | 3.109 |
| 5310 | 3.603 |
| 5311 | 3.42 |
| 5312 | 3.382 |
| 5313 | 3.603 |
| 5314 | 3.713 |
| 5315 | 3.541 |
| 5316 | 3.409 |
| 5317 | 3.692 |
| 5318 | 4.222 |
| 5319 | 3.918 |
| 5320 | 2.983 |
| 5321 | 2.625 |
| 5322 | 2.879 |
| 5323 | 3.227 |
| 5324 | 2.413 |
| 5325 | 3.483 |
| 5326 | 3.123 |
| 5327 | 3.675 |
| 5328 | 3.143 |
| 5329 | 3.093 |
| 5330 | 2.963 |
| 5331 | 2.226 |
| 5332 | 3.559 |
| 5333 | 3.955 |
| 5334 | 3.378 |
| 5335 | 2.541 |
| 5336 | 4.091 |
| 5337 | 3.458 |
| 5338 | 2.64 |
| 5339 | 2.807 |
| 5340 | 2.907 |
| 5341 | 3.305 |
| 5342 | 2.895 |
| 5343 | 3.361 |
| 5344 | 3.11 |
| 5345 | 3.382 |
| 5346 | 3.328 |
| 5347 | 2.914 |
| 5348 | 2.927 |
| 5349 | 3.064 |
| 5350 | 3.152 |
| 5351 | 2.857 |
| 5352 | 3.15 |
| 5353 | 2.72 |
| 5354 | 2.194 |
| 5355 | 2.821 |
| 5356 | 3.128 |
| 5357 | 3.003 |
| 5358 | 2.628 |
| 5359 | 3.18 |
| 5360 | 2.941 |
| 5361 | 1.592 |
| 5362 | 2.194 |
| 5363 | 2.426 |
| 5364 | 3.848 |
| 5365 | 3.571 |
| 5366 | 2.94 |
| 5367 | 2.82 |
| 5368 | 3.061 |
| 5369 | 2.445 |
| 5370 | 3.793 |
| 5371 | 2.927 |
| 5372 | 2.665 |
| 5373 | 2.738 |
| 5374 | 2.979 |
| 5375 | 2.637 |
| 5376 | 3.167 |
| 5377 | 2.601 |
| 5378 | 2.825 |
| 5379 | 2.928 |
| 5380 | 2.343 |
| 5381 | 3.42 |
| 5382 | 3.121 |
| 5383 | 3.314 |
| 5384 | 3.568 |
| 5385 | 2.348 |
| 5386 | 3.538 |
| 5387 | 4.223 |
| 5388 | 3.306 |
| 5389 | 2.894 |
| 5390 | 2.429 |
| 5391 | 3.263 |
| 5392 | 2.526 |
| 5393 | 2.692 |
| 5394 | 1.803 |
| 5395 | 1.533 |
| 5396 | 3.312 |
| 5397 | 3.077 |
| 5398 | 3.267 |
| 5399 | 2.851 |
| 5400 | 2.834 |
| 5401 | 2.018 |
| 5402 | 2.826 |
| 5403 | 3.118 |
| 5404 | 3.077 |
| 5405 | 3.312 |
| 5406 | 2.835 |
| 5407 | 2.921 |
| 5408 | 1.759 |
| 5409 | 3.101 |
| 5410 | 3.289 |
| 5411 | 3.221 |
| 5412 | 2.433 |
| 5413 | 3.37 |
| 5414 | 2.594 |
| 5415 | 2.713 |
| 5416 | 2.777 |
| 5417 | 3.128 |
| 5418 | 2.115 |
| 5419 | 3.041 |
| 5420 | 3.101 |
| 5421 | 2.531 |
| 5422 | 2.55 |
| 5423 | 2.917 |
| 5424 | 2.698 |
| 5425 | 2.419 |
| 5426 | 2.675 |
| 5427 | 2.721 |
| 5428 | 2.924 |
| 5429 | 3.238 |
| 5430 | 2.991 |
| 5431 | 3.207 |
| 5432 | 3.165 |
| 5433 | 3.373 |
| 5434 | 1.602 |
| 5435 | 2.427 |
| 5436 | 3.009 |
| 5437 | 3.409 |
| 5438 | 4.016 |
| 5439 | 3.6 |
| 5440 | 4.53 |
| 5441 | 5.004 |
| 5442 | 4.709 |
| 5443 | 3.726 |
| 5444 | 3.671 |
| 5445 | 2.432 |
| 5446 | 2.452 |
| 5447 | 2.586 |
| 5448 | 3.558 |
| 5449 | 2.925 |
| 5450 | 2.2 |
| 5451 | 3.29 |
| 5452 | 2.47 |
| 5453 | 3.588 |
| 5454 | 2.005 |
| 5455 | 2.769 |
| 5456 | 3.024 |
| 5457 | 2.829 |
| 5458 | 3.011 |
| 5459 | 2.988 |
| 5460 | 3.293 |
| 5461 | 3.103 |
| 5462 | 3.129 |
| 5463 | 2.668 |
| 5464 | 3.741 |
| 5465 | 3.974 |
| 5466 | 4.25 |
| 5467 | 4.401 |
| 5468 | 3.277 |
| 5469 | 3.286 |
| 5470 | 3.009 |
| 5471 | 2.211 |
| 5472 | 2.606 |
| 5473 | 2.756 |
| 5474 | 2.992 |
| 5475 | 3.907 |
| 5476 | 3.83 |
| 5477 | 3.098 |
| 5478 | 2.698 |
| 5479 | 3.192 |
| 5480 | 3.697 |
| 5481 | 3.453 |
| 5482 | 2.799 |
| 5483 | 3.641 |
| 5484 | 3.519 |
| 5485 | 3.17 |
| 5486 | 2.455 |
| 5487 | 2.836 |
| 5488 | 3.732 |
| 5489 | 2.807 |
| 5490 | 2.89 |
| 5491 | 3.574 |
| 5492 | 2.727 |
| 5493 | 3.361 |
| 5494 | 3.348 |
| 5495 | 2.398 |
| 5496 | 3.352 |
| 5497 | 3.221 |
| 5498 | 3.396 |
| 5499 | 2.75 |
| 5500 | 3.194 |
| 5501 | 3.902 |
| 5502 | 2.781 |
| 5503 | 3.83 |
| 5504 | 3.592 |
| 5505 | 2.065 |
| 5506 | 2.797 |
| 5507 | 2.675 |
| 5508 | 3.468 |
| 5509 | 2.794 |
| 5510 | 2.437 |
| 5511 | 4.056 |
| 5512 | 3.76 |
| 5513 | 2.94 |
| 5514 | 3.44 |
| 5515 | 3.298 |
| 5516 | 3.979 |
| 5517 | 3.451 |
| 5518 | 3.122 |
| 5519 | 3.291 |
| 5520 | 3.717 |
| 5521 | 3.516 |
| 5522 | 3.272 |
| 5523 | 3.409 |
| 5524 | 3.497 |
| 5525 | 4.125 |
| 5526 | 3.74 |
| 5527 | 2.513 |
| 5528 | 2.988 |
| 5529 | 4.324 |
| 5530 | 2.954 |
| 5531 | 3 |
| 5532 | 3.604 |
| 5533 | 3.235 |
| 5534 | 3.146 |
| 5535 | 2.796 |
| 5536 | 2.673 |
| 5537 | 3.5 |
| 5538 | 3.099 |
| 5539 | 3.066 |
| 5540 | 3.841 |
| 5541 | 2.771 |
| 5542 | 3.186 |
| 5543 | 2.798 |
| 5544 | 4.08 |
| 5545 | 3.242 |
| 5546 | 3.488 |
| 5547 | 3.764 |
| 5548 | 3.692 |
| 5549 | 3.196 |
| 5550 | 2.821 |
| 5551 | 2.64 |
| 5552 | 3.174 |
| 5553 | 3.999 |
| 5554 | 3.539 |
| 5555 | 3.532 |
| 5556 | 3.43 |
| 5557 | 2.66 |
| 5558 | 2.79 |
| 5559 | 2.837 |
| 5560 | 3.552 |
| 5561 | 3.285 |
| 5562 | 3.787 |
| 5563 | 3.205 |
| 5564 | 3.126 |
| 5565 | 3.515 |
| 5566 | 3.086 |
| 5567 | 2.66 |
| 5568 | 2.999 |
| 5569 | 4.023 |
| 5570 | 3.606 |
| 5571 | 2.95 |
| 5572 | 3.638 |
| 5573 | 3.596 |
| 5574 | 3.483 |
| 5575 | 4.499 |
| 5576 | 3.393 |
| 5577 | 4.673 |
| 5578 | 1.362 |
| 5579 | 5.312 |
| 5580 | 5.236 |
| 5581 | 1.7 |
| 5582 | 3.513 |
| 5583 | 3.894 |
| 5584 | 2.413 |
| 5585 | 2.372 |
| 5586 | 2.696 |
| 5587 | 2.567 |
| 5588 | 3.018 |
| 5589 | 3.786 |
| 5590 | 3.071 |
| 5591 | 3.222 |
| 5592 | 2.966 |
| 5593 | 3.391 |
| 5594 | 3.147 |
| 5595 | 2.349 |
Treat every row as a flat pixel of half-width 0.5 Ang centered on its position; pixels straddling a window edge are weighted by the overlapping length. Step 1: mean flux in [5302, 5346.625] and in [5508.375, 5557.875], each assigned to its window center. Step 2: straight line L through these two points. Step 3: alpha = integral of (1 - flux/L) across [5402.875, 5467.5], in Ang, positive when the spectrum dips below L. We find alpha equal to 4.05 Ang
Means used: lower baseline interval 3.24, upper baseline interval 3.31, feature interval 3.07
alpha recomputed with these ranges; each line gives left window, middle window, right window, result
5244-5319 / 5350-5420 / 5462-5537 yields 8.0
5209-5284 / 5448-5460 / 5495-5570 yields 1.4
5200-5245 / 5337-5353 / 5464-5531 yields 1.2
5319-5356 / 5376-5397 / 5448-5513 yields 1.3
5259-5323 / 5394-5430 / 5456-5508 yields 4.6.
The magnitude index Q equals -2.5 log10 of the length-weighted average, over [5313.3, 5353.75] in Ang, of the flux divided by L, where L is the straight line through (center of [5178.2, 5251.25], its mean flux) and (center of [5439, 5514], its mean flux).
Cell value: 0.024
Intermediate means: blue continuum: 3.31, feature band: 3.19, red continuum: 3.2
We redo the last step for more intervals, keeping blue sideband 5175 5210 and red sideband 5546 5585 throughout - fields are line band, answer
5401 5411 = 0.17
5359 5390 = 0.14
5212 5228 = -0.04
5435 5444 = -0.16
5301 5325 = 0.03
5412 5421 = 0.20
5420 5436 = 0.21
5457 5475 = 0.05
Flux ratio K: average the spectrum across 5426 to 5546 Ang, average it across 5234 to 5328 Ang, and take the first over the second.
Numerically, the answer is 1.00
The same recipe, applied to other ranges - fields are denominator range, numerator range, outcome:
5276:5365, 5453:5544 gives 1.02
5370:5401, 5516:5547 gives 1.15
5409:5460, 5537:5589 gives 1.10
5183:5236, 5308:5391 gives 0.91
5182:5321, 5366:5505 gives 0.93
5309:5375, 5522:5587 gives 1.07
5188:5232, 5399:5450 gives 0.88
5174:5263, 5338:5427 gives 0.87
